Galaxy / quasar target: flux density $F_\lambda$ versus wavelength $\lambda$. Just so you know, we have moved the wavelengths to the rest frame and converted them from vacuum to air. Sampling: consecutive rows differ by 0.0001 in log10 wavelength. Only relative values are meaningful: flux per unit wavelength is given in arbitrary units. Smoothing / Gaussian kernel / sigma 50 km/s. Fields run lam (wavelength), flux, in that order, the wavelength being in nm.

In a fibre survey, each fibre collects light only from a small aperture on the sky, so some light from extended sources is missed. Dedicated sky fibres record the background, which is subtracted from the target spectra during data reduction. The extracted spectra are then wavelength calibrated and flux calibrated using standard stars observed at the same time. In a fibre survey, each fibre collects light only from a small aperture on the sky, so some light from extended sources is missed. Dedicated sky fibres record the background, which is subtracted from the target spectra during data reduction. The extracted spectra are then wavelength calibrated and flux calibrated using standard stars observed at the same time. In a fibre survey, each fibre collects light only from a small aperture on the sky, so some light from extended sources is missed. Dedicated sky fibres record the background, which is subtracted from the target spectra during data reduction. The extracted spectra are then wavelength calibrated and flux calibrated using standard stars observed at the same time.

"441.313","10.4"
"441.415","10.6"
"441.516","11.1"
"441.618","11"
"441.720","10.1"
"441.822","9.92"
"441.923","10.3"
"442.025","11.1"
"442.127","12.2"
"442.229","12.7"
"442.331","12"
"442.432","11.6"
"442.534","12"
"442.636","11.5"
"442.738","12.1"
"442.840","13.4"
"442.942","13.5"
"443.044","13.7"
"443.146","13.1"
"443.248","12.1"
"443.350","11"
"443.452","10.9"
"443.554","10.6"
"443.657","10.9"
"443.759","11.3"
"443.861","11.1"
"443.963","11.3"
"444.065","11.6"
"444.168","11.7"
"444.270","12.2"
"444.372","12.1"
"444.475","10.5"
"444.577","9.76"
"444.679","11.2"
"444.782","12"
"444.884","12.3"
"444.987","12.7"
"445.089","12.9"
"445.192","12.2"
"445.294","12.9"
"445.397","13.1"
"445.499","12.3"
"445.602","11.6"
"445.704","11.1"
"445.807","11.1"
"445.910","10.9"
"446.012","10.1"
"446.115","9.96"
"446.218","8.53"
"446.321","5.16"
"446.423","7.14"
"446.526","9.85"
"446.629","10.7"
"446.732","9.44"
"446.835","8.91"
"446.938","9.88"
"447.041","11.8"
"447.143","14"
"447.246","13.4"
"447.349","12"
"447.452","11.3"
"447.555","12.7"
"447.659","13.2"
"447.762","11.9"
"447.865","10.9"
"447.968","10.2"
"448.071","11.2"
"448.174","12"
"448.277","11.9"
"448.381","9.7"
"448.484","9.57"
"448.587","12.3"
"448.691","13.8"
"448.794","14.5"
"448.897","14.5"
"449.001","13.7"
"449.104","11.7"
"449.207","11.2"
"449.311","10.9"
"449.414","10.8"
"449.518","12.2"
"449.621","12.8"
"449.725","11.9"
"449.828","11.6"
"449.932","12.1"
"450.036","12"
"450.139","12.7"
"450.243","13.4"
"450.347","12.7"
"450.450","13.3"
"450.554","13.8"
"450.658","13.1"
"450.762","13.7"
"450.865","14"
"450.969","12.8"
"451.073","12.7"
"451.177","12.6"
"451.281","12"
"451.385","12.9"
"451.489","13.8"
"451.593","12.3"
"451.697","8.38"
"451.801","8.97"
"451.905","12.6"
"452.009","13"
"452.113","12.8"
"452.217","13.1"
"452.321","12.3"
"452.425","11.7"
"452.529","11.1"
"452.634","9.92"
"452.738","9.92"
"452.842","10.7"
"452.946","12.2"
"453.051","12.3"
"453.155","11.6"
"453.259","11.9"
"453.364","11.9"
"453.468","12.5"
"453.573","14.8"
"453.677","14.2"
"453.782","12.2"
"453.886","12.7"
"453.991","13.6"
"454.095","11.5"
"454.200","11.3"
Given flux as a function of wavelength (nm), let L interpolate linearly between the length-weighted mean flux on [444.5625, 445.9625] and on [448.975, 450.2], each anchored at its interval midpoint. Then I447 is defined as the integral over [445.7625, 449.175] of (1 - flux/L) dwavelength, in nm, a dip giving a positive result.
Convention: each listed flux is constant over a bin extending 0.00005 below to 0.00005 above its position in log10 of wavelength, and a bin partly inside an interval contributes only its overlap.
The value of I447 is 0.22 nm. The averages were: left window 11.9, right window 11.9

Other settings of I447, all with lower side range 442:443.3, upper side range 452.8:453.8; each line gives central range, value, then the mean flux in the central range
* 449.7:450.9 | -0.04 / 12.9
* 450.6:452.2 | 0.01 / 12.4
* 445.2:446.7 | 0.25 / 10.4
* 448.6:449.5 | -0.01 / 12.6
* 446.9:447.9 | 0.02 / 12.2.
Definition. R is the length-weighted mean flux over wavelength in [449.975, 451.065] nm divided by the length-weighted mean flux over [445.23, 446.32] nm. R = 1.2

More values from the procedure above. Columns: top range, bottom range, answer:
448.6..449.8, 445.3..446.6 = 1.23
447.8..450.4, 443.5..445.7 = 1.03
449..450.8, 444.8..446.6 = 1.14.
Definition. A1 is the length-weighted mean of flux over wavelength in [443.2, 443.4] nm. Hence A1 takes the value 11.5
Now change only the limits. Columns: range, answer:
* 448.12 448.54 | 10.8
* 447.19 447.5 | 12.3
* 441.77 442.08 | 10.5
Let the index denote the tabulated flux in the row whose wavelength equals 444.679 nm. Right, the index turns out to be 11.2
